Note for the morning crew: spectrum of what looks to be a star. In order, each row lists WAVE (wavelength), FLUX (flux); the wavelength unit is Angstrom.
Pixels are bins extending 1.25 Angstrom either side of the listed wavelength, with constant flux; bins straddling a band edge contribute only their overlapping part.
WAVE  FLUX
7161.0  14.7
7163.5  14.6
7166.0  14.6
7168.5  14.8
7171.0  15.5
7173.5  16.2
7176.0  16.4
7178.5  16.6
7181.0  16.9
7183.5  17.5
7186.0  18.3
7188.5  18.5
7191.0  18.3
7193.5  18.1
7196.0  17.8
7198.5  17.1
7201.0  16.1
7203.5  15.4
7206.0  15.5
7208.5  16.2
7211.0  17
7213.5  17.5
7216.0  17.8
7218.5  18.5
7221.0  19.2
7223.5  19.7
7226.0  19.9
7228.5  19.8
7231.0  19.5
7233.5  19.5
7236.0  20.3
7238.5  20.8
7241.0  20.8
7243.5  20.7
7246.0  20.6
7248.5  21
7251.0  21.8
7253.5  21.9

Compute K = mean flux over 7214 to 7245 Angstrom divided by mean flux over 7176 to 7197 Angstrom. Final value 1.1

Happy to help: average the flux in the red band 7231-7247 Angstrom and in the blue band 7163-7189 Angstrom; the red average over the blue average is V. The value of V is 1.2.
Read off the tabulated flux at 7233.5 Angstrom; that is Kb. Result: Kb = 19.5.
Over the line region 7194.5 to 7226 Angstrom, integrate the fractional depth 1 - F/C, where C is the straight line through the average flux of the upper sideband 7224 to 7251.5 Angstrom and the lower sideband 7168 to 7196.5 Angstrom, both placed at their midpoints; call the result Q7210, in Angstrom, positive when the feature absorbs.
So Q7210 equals 2.3 Angstrom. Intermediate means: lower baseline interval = 17.1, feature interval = 17.4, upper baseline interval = 20.4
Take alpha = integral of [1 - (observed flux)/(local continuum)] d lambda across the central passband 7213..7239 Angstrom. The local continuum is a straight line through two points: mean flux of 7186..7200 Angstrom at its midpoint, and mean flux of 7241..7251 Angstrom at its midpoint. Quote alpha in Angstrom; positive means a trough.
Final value 0.6 Angstrom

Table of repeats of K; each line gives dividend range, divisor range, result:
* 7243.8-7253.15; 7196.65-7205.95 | 1.31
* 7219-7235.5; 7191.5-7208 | 1.17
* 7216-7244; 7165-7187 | 1.21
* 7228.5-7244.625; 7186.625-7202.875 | 1.15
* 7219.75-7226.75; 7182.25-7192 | 1.08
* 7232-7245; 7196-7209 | 1.26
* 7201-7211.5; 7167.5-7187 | 0.97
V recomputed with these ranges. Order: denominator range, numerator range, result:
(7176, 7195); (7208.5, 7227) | 1.04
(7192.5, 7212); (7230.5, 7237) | 1.19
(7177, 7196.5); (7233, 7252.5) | 1.17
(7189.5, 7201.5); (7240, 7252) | 1.19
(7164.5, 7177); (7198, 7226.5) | 1.13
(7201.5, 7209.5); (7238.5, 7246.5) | 1.32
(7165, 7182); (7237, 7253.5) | 1.32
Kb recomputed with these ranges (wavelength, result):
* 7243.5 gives 20.7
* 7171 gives 15.5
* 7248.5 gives 21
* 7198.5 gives 17.1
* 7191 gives 18.3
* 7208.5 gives 16.2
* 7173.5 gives 16.2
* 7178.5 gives 16.6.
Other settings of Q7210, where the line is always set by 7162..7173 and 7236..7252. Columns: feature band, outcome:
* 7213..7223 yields 0.25 Angstrom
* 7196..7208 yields 0.95 Angstrom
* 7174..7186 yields -0.77 Angstrom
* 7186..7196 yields -0.87 Angstrom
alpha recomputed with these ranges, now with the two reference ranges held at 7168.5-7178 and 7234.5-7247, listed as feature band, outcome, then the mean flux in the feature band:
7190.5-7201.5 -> 0.0 Angstrom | 17.5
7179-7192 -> -0.8 Angstrom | 17.8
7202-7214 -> 1.4 Angstrom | 16.2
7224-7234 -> 0.1 Angstrom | 19.7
